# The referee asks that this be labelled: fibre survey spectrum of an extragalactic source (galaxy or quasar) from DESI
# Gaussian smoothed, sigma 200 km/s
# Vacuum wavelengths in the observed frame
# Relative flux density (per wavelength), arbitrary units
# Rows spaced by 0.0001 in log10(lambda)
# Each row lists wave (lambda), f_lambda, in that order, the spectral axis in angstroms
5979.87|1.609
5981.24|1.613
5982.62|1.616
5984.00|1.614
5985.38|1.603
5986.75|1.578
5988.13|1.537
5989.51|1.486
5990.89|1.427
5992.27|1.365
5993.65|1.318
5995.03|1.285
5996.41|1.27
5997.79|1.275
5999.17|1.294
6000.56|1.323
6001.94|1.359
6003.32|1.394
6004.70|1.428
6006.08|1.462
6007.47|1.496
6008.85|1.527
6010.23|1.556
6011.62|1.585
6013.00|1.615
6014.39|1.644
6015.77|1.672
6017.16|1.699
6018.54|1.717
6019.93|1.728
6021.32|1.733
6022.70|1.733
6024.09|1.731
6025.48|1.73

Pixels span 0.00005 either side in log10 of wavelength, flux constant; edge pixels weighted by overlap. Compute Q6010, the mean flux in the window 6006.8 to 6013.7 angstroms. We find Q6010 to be 1.56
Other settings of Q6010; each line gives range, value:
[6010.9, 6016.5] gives 1.63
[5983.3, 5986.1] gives 1.61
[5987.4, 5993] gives 1.45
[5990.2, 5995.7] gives 1.35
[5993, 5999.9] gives 1.29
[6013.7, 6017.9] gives 1.67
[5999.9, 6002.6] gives 1.34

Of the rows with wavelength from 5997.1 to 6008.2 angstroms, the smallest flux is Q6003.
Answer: 1.275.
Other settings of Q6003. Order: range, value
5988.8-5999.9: 1.27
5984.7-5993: 1.365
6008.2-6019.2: 1.527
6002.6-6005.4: 1.394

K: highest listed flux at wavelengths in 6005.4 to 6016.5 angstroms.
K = 1.672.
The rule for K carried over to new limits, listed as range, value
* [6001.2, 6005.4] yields 1.428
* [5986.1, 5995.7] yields 1.578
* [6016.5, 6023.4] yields 1.733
